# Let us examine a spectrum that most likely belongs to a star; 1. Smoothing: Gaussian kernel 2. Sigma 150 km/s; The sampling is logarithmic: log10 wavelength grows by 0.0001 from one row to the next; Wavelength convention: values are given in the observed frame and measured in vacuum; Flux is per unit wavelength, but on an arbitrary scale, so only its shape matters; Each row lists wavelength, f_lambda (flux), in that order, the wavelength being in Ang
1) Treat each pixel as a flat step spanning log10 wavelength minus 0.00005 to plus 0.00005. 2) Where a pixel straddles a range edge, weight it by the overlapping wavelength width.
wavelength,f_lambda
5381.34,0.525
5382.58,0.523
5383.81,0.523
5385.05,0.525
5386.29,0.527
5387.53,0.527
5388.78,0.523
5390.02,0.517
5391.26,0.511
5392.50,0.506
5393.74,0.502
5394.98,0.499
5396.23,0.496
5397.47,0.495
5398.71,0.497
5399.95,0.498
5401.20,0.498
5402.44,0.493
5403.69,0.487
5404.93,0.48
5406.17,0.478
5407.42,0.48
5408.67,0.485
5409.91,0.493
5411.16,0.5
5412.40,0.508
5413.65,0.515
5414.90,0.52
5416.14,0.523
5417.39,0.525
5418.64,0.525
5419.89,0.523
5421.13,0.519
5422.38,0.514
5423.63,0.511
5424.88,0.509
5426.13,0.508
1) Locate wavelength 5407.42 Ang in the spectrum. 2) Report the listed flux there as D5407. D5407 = 0.48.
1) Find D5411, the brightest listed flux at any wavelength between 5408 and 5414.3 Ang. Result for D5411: 0.515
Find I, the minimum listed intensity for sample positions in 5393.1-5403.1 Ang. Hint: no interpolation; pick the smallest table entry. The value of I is 0.493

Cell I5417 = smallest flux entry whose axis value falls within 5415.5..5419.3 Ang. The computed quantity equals 0.523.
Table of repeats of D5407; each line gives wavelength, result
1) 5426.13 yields 0.508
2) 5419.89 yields 0.523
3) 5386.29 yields 0.527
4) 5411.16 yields 0.5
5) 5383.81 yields 0.523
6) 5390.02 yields 0.517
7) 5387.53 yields 0.527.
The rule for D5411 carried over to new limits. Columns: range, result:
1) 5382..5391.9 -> 0.527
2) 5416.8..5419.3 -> 0.525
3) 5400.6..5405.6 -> 0.498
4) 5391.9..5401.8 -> 0.506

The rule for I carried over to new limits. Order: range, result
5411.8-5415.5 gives 0.508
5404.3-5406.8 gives 0.478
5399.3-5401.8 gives 0.498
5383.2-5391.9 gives 0.511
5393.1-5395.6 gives 0.499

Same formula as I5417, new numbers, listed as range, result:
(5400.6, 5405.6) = 0.48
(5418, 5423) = 0.514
